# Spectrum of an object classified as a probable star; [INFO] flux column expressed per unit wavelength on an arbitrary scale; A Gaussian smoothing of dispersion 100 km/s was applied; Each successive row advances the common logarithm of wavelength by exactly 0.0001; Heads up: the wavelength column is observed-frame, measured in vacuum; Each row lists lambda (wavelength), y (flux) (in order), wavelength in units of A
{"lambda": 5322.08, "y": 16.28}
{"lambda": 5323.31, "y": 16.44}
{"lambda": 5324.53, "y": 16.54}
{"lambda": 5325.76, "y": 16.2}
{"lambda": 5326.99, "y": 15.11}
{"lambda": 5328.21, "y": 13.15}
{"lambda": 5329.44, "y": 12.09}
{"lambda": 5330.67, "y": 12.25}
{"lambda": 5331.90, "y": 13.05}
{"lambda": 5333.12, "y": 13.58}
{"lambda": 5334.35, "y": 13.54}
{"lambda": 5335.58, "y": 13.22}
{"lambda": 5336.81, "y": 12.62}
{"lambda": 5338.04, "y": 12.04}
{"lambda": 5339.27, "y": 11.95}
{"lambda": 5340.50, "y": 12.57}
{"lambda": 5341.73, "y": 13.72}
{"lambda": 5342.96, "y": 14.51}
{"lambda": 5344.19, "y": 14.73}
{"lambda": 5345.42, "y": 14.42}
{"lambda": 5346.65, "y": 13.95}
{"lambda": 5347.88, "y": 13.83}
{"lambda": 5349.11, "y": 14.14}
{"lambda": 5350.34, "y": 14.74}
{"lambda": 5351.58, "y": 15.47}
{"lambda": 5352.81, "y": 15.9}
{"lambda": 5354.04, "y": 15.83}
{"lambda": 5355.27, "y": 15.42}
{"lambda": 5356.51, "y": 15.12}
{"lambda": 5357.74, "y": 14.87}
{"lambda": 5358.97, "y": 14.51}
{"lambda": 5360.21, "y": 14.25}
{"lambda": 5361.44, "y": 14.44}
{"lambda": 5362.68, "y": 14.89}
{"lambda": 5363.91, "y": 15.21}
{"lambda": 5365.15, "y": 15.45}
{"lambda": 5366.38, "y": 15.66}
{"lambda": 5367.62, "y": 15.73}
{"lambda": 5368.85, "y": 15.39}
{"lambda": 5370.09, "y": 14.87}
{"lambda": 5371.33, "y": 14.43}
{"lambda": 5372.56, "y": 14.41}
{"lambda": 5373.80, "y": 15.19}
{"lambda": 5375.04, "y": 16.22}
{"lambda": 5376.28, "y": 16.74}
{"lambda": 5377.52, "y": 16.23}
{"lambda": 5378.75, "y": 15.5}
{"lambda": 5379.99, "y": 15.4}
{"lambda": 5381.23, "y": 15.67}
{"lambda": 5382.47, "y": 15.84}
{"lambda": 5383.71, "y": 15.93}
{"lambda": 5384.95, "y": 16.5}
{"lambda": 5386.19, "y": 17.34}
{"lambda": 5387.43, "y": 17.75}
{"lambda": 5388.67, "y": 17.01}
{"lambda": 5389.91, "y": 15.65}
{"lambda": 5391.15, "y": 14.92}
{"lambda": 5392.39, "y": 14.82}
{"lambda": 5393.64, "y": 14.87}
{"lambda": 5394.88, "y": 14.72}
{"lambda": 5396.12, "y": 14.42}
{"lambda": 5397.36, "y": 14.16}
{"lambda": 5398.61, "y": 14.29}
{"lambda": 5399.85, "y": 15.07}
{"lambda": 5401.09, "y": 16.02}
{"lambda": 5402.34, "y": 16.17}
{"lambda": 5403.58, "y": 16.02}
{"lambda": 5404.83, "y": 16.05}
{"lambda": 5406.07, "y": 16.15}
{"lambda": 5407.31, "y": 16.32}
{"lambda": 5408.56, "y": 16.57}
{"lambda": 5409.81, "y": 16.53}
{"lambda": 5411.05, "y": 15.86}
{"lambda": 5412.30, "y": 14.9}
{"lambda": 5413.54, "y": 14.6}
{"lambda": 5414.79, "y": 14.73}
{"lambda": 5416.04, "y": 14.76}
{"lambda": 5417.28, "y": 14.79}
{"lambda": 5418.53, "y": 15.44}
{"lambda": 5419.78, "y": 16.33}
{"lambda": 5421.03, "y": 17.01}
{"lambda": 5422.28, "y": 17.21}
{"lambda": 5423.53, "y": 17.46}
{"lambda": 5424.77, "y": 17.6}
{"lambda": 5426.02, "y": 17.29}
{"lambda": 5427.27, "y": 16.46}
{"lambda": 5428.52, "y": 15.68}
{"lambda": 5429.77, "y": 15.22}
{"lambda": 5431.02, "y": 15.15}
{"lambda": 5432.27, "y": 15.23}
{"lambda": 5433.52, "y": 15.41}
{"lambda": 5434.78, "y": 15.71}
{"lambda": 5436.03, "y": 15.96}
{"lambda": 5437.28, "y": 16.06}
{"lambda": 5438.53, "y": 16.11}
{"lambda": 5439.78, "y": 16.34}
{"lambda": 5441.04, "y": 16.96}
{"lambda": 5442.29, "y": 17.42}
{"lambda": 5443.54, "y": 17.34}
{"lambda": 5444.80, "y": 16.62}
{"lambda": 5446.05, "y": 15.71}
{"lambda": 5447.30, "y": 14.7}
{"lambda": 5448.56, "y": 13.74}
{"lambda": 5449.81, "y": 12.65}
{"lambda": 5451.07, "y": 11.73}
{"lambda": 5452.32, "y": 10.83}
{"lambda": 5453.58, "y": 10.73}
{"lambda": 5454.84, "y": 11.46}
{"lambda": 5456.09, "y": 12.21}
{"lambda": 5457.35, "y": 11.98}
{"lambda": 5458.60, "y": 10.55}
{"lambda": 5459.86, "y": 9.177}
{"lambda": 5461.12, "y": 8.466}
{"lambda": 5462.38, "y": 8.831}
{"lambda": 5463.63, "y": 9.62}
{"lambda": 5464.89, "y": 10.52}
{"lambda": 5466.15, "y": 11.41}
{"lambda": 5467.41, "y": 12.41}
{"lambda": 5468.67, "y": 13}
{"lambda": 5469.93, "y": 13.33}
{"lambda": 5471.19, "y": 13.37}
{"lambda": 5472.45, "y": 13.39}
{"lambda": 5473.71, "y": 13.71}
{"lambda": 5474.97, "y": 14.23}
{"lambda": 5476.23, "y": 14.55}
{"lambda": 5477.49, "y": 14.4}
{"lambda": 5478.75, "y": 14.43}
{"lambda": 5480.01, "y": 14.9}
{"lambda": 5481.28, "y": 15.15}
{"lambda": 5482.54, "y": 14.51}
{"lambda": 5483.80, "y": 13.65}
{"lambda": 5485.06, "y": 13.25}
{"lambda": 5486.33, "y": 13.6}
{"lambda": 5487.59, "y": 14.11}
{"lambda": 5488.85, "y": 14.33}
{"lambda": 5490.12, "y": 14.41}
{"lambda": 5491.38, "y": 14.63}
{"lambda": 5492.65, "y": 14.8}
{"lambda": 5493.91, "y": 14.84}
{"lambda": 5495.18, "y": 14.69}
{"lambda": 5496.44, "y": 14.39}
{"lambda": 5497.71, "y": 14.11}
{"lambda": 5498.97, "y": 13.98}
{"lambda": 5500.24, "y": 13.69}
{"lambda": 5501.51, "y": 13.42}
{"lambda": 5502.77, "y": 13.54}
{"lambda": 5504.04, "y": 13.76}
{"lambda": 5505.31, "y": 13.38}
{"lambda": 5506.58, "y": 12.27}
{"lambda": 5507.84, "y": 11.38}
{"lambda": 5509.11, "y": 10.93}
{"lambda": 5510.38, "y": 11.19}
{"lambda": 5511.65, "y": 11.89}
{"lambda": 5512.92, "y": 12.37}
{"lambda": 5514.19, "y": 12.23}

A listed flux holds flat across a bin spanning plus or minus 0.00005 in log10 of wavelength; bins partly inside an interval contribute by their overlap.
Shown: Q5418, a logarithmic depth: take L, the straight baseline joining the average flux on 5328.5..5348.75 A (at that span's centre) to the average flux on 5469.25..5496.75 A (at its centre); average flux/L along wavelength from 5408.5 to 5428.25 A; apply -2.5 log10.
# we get -0.17 mag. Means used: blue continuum 13.3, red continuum 14.2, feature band 16.1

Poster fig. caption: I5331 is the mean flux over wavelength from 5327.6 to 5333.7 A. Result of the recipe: 12.8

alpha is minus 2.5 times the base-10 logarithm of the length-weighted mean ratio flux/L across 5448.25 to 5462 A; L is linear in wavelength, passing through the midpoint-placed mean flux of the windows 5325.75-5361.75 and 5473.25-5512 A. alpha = 0.24 mag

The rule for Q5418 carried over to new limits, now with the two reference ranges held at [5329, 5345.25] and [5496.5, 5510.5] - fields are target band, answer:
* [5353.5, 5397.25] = -0.18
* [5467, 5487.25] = -0.07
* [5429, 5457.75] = -0.12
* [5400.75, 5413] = -0.22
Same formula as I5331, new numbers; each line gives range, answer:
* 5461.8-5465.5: 9.68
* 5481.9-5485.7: 13.8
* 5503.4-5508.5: 12.7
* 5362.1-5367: 15.3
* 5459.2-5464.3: 9.04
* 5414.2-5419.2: 14.9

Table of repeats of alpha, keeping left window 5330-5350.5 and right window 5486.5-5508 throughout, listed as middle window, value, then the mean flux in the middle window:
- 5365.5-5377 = -0.14 mag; 15.4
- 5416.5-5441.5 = -0.18 mag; 16.2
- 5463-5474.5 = 0.12 mag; 12.3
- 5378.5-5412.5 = -0.16 mag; 15.7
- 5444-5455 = 0.04 mag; 13.3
